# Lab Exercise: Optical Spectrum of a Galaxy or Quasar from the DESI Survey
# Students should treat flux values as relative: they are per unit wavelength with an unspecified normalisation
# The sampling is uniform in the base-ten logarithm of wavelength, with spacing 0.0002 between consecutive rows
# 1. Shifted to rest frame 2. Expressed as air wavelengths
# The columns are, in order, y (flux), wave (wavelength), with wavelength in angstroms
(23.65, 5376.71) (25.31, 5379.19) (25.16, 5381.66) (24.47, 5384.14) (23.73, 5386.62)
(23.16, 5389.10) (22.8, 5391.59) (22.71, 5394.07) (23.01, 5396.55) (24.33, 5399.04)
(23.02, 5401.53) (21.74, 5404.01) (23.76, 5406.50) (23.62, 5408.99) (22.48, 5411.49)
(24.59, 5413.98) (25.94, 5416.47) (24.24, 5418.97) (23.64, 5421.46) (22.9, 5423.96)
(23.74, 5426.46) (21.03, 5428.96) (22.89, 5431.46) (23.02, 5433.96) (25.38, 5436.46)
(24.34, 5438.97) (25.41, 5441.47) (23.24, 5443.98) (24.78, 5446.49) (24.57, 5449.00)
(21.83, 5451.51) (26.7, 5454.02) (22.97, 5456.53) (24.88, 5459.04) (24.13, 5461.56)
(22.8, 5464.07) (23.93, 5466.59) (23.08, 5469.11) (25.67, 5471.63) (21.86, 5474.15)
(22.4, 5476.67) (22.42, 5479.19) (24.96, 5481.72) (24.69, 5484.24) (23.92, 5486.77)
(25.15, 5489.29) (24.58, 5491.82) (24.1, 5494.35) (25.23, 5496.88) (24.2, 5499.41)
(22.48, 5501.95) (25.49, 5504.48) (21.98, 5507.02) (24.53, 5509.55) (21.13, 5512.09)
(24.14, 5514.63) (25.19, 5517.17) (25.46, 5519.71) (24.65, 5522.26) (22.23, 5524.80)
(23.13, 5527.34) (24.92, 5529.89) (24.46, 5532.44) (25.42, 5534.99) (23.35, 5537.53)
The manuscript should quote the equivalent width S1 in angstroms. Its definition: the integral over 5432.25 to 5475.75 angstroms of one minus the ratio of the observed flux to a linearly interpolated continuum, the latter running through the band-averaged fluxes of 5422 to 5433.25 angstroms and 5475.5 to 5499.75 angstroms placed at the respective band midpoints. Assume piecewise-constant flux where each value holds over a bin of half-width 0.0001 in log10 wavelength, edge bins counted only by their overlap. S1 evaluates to -1.2 angstroms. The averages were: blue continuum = 22.7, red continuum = 24.2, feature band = 24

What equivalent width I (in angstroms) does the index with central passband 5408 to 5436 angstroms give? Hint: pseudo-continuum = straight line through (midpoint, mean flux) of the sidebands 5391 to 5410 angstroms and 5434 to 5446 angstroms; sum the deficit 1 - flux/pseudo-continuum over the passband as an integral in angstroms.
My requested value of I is 0.4 angstroms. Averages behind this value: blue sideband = 23.1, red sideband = 24.4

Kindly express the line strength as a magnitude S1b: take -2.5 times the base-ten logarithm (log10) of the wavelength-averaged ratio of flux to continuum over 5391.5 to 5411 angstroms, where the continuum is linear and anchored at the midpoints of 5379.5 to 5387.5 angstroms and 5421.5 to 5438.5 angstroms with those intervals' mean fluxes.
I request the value 0.044 mag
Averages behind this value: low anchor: 24.6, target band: 23.1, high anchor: 23.2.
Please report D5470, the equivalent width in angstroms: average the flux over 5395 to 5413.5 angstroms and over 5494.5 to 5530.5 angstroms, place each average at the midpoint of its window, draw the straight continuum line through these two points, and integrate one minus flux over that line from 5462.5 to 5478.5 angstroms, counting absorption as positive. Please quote 0.2 angstroms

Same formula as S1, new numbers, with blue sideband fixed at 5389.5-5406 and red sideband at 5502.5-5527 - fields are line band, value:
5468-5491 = -0.25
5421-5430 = 0.15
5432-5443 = -0.54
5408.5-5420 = -0.55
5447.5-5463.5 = -0.51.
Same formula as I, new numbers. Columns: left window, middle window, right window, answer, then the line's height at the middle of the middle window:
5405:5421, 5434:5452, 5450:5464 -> -0.16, 24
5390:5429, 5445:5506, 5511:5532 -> -0.83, 23.7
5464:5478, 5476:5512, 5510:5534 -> -0.51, 23.6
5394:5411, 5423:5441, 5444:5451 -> 0.27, 23.8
